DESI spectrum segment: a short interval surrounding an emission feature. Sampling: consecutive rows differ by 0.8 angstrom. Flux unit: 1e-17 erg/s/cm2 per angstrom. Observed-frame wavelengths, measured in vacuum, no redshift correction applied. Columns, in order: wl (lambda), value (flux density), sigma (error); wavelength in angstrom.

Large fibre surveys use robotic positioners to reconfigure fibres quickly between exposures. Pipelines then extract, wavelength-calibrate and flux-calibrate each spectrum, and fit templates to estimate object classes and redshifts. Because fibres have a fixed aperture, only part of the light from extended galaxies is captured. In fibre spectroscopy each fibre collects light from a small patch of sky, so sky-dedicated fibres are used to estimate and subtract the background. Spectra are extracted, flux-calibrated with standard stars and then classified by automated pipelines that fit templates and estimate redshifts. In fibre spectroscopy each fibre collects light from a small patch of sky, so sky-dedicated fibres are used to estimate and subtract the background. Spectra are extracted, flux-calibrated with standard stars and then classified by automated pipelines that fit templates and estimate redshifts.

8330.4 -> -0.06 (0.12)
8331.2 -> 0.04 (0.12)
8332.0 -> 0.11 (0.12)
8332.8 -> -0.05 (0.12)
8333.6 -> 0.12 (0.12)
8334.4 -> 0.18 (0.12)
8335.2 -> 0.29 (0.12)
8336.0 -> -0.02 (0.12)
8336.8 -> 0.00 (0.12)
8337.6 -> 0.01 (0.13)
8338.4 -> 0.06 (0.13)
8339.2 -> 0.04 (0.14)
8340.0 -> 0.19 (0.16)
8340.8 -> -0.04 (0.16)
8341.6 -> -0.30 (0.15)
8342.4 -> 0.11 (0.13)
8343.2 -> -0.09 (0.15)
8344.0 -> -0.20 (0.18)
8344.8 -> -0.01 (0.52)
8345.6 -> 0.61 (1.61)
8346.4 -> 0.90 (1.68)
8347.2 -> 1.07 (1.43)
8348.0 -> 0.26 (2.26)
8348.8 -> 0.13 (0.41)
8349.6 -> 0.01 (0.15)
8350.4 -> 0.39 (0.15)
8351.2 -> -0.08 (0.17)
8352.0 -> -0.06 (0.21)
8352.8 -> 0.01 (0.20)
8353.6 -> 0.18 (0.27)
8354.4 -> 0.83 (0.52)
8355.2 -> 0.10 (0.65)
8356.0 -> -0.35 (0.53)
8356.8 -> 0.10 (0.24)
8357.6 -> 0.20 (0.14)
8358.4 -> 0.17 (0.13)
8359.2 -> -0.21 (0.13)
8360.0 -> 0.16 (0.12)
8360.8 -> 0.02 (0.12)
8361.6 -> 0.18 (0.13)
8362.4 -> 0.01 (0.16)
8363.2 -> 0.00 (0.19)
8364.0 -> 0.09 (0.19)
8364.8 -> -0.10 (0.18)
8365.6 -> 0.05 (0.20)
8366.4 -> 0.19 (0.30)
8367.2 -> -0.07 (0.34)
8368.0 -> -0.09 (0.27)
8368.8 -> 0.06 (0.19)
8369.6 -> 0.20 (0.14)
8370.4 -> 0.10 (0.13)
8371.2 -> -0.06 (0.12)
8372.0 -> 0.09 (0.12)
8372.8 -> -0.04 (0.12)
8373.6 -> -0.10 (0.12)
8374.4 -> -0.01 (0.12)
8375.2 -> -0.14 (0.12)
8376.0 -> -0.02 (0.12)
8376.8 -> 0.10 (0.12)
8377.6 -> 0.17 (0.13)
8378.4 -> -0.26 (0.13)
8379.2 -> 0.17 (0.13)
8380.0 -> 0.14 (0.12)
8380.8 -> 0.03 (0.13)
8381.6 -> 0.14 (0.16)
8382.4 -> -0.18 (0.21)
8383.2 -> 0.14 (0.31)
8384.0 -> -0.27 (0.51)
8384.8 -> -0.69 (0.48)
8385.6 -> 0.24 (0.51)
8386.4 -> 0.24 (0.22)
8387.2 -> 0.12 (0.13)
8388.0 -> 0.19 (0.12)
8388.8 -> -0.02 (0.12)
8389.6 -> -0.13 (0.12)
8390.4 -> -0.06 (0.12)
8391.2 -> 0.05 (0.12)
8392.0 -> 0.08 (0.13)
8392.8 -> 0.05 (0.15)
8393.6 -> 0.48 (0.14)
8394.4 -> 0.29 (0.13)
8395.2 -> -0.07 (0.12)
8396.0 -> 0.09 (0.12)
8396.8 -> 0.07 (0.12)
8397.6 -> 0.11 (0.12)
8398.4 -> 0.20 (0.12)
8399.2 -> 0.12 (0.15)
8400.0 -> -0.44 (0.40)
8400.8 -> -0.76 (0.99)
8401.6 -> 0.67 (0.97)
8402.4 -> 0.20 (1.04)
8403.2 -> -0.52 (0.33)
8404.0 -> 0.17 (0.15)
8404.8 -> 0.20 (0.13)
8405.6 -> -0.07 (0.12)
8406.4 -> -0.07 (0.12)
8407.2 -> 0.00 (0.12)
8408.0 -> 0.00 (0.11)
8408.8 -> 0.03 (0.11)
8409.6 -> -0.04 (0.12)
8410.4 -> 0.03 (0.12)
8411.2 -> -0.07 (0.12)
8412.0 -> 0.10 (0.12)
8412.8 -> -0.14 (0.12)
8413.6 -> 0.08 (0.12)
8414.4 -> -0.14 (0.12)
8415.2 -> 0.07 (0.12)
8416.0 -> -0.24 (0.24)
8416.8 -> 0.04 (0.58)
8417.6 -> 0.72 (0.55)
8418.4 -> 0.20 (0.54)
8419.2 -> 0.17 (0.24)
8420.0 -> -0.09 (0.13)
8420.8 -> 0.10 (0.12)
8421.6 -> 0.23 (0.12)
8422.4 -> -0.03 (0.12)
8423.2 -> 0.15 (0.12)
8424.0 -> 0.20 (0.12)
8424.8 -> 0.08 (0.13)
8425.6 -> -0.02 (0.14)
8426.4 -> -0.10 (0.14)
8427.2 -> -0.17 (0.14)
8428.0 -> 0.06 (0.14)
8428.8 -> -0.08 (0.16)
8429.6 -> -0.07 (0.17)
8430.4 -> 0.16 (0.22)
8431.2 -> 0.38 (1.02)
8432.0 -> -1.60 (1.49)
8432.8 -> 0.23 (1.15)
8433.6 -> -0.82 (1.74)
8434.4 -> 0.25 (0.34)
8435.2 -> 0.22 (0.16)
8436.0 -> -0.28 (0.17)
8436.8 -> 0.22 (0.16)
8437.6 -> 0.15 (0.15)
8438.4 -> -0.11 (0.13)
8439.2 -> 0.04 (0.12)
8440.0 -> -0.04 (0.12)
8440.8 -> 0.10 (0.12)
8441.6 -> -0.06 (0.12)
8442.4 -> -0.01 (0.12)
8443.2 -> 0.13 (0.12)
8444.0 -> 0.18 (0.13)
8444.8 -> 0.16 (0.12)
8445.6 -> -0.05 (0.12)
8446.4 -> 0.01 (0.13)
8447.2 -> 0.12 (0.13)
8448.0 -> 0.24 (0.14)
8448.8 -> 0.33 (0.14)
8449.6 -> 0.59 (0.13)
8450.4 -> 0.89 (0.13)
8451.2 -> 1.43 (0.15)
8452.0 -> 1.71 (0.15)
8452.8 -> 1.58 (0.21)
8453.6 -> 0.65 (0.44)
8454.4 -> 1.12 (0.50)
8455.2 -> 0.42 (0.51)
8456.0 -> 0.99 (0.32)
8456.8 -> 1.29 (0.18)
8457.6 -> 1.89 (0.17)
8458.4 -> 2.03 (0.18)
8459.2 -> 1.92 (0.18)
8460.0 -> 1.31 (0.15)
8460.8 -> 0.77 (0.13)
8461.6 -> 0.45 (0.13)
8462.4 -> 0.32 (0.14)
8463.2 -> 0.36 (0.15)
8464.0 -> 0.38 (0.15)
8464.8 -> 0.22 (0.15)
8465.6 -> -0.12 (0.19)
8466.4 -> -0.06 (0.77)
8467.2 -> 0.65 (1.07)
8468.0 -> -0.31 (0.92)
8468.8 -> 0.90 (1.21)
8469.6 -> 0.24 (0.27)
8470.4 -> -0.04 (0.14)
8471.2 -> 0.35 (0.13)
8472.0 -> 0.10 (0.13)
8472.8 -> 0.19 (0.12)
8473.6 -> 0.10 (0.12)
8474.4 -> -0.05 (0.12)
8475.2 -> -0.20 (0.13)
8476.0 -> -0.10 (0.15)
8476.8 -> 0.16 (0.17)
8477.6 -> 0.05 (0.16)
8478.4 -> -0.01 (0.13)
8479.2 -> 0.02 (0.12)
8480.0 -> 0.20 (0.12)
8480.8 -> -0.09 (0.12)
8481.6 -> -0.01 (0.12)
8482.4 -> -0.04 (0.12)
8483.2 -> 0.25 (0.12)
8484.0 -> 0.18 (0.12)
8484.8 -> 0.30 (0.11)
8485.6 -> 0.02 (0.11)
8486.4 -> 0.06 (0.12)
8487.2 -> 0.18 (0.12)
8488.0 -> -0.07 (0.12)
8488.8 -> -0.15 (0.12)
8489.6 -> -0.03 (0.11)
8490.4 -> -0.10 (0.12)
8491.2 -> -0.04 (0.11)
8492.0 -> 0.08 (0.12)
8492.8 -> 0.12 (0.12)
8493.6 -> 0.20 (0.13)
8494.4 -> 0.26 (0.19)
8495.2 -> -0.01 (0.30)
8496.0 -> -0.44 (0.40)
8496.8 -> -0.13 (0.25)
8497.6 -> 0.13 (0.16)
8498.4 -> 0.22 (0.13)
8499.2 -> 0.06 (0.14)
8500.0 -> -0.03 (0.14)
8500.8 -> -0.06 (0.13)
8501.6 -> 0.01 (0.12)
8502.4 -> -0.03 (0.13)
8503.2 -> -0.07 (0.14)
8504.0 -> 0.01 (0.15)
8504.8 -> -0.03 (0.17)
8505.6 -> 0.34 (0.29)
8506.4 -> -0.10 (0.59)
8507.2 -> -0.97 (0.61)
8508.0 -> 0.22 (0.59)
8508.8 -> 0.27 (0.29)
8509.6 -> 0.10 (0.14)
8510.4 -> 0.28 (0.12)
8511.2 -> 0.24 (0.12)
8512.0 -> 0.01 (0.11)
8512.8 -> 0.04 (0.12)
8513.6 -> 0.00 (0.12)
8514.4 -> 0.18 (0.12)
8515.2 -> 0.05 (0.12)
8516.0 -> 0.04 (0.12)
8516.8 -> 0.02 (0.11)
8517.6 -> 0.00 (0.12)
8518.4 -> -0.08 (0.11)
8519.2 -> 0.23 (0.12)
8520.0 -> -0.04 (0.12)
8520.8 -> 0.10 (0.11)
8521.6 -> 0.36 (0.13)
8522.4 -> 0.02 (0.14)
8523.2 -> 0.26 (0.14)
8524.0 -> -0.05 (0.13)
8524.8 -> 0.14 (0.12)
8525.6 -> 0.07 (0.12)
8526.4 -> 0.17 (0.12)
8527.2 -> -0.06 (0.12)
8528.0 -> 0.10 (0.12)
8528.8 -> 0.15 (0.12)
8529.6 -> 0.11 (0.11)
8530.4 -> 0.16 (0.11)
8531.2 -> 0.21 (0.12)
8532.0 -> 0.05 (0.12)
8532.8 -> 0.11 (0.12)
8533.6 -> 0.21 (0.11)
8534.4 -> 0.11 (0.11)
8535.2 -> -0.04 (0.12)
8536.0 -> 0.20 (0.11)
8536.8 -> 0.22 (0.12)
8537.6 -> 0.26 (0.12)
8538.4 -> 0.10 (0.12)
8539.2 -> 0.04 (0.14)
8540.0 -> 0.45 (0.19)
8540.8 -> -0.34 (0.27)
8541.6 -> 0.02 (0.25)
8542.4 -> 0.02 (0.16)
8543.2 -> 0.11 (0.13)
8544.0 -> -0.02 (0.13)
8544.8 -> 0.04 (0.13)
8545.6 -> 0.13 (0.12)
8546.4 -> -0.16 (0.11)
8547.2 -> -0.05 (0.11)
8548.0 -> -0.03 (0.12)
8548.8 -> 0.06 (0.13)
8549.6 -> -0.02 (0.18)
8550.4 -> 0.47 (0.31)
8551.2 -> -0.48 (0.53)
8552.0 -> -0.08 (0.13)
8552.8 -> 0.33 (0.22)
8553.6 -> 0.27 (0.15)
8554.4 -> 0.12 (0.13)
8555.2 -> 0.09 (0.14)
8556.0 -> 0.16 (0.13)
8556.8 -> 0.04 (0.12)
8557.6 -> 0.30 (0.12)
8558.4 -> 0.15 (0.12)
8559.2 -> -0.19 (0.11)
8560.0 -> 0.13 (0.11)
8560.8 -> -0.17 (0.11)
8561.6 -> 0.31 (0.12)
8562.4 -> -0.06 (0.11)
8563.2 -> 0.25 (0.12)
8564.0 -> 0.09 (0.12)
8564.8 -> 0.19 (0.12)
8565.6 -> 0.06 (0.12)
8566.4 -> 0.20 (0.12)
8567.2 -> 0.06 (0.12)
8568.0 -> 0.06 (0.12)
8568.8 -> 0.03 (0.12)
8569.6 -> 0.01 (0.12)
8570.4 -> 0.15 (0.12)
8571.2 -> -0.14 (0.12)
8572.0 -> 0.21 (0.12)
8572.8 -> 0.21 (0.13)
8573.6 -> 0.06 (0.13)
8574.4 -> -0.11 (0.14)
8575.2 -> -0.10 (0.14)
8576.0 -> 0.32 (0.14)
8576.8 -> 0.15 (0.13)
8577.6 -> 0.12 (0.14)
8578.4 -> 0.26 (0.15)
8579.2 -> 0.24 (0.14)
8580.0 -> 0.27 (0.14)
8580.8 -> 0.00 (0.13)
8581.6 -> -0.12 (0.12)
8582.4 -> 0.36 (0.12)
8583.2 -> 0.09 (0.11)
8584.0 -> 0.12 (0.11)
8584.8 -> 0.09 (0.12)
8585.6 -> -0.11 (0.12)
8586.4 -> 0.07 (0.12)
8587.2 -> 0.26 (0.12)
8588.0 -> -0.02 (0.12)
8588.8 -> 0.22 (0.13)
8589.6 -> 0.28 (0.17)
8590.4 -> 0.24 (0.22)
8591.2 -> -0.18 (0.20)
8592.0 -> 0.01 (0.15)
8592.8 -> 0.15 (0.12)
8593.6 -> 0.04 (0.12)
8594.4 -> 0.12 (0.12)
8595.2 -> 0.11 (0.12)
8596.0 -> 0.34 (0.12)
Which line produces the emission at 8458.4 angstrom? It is [O II] 3727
